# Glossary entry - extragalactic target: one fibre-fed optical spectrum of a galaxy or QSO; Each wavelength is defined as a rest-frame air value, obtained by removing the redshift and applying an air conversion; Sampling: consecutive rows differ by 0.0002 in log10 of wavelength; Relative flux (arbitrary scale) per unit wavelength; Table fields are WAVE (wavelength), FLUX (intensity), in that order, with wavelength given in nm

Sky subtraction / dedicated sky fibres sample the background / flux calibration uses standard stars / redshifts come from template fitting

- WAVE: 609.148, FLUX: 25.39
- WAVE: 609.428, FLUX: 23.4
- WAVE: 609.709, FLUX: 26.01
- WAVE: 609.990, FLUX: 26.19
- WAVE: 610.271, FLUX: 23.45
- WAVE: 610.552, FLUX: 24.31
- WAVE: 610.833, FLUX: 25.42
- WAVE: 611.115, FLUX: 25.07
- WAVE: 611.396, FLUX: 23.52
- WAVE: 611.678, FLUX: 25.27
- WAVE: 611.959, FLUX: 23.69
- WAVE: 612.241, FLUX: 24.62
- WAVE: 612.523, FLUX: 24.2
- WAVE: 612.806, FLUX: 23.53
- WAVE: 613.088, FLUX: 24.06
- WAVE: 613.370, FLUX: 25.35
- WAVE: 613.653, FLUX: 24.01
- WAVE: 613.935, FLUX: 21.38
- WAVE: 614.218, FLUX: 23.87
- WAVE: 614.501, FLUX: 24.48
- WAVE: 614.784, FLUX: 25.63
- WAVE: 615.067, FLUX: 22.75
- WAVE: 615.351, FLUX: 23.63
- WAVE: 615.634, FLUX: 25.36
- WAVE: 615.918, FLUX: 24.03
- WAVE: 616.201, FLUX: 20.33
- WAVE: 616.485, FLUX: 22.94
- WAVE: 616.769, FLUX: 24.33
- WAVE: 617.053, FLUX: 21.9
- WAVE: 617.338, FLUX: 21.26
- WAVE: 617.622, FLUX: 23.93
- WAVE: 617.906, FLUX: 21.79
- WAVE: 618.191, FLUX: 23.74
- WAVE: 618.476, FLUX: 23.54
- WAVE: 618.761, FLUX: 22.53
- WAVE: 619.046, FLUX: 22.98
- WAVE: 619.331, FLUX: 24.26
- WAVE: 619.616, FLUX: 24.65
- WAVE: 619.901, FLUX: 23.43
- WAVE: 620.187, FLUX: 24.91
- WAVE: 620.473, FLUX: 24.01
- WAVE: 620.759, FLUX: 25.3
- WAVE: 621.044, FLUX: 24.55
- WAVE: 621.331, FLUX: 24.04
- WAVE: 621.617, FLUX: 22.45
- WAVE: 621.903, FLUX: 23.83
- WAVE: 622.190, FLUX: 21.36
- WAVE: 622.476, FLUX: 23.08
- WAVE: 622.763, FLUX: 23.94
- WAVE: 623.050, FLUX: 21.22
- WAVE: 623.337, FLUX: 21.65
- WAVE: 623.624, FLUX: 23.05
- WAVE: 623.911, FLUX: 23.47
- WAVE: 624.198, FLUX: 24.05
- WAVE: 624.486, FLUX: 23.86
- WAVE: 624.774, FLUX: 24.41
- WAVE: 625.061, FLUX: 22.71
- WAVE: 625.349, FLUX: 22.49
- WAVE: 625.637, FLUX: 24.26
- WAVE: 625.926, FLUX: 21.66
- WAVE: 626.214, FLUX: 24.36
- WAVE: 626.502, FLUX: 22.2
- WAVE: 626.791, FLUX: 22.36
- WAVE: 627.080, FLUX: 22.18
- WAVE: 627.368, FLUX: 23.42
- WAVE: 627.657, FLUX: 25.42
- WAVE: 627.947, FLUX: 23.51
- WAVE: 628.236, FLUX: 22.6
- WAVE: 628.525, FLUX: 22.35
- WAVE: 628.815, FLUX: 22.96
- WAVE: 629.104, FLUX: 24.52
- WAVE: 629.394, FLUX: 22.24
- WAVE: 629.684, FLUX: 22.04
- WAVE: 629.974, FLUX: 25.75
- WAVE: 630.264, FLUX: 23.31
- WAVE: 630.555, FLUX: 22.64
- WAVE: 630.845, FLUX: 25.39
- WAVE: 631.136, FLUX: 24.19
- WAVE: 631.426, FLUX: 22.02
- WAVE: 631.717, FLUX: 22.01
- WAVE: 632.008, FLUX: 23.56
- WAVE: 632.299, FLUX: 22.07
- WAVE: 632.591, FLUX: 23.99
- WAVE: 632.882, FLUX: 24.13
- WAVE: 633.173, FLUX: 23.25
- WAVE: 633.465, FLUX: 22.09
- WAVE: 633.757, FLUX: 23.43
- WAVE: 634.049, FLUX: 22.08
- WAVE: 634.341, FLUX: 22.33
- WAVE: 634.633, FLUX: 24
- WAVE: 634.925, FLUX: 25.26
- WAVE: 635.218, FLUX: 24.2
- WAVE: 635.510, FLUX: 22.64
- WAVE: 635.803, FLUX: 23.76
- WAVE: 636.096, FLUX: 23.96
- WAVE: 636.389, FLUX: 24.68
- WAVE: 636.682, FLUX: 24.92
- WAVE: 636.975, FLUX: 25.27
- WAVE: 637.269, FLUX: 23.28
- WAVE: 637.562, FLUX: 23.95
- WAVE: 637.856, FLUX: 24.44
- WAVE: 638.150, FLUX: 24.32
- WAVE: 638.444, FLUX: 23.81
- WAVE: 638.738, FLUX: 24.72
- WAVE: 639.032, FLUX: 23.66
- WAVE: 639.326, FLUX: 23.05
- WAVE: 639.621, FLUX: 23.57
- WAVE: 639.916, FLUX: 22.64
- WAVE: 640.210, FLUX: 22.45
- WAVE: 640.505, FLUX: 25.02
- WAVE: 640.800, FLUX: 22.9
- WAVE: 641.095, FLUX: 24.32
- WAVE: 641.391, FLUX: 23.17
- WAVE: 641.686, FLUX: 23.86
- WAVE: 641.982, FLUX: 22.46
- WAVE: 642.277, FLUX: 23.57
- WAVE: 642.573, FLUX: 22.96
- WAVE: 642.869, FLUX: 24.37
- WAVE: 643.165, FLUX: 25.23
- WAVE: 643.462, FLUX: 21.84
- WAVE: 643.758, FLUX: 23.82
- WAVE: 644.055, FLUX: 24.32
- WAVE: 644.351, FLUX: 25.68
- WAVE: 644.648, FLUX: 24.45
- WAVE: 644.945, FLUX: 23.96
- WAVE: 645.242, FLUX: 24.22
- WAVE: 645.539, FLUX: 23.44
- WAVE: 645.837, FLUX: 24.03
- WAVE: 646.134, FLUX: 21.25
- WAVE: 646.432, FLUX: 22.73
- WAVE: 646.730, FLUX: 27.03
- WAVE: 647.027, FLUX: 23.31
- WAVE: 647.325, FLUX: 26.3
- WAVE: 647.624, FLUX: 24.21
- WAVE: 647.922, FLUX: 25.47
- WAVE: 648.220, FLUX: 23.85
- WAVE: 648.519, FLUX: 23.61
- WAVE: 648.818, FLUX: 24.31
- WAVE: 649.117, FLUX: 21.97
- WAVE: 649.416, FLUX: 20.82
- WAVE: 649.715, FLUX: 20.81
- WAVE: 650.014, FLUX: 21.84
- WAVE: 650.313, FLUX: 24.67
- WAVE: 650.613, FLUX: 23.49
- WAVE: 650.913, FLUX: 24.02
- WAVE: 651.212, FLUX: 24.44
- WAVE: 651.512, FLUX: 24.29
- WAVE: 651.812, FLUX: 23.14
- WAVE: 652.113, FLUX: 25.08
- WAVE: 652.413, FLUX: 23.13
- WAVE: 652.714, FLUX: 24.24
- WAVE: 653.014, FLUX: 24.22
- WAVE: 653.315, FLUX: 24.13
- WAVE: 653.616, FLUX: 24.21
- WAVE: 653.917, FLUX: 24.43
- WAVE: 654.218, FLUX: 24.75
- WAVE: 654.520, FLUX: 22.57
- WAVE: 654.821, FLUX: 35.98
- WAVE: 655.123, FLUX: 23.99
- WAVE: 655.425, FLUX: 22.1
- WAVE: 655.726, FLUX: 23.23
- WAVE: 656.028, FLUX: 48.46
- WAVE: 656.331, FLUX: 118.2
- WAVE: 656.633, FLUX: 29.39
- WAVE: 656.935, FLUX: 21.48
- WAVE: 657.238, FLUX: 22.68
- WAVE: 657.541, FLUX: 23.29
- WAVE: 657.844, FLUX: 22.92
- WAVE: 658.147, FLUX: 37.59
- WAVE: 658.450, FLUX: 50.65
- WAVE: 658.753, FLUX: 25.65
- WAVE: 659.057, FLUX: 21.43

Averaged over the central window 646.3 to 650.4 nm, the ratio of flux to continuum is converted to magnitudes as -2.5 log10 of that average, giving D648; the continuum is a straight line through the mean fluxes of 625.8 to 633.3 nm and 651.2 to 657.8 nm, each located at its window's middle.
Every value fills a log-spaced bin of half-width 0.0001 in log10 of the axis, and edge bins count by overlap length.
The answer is 0.19 mag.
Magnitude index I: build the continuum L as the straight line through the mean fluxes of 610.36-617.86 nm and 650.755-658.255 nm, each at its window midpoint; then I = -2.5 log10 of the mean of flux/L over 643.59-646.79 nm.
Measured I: 0.18 mag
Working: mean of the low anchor 23.8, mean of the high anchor 29.6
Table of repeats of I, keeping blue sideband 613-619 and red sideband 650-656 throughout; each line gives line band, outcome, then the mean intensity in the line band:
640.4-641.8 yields 0.03 mag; 23.8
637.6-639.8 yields 0.02 mag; 23.9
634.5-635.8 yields 0.01 mag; 24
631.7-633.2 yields 0.04 mag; 23.3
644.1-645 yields -0.01 mag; 24.7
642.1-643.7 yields 0.04 mag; 23.6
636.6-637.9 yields 0.00 mag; 24.3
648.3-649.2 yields 0.06 mag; 23.4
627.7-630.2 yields 0.03 mag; 23.3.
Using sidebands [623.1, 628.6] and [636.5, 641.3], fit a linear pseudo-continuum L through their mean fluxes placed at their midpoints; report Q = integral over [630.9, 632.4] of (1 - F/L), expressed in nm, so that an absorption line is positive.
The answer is 0.03 nm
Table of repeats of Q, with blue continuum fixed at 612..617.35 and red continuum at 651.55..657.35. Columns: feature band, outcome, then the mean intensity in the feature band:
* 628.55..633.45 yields 0.595 nm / 23.3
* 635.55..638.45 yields 0.359 nm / 24.2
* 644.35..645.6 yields 0.206 nm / 24.3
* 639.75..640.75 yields 0.173 nm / 23.3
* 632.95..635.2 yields 0.316 nm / 23.3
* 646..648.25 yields 0.392 nm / 24.3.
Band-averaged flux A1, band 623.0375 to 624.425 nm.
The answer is 22.9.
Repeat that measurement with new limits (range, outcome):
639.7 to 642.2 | 23.4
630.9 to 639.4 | 23.6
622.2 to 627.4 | 23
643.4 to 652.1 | 23.7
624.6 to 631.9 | 23.2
